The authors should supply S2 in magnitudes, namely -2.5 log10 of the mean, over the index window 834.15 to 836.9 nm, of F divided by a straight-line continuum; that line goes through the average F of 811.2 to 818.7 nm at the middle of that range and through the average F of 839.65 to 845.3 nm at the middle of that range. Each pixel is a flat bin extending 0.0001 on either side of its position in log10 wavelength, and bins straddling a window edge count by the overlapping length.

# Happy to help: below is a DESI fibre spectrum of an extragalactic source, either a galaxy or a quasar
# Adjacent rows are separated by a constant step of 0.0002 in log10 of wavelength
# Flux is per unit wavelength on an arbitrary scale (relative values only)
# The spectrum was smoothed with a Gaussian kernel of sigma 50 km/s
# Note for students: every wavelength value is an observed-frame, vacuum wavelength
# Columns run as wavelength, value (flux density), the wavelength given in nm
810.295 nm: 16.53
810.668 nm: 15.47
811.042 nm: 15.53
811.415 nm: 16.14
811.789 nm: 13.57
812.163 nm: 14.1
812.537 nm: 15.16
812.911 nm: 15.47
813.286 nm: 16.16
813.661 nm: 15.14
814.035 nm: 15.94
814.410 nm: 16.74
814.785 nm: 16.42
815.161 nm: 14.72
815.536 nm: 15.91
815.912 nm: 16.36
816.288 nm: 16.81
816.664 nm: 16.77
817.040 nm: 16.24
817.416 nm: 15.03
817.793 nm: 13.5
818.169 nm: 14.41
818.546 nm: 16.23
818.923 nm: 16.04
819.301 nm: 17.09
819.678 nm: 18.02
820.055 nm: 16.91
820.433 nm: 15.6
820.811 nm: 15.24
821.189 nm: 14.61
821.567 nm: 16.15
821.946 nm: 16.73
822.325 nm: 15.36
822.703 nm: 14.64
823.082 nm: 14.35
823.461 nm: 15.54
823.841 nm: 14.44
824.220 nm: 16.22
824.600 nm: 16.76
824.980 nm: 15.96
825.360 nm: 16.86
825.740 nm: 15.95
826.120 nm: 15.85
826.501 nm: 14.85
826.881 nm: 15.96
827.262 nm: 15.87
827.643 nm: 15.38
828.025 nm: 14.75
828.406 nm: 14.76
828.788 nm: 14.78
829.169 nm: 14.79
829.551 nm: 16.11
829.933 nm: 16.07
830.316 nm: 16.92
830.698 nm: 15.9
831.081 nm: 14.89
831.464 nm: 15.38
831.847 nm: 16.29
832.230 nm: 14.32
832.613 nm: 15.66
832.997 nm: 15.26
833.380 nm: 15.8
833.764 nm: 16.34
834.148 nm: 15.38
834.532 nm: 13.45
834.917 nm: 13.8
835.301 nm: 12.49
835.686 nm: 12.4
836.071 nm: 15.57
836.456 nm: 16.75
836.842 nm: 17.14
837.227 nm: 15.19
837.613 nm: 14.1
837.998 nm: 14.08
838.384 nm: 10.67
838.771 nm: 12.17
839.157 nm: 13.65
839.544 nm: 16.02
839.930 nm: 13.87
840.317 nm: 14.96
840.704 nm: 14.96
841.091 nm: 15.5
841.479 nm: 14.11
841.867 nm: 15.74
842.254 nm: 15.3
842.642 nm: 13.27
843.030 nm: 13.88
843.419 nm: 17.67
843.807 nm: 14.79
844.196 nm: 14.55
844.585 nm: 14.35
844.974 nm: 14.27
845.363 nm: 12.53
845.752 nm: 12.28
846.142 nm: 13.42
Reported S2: 0.04 mag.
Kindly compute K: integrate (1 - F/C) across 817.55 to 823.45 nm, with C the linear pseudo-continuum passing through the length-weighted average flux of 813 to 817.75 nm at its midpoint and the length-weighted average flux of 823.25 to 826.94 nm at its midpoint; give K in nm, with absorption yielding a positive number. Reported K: 0.084 nm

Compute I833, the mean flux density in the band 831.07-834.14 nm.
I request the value 15.5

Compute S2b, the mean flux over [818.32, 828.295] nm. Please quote 15.8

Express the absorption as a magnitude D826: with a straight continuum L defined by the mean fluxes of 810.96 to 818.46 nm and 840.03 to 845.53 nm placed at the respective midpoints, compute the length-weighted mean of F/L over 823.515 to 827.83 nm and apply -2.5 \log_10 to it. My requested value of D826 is -0.04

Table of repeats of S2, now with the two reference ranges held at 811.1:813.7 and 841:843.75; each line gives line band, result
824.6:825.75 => -0.09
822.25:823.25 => 0.03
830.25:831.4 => -0.05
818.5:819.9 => -0.12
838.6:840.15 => 0.08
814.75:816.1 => -0.05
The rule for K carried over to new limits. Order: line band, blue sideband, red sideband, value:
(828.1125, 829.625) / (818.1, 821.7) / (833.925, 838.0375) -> 0.025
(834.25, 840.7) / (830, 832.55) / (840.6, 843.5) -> 0.447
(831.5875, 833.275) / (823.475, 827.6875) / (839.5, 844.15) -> 0.007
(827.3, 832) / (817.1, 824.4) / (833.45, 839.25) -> -0.216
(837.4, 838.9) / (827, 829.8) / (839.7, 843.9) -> 0.220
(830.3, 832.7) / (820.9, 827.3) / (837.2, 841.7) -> -0.103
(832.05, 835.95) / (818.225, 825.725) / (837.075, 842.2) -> 0.074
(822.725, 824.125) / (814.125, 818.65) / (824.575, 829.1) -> 0.070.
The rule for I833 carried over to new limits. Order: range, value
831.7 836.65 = 14.9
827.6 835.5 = 15.2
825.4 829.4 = 15.4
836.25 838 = 15.6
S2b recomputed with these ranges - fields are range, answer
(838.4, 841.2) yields 14.2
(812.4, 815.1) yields 15.8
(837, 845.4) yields 14.4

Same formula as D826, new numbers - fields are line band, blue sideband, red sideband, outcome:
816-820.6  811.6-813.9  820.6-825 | -0.057 mag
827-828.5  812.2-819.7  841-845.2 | 0.010 mag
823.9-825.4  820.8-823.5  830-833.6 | -0.057 mag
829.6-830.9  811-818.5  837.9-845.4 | -0.098 mag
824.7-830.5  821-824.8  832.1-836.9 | -0.030 mag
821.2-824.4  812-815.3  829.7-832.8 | 0.017 mag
